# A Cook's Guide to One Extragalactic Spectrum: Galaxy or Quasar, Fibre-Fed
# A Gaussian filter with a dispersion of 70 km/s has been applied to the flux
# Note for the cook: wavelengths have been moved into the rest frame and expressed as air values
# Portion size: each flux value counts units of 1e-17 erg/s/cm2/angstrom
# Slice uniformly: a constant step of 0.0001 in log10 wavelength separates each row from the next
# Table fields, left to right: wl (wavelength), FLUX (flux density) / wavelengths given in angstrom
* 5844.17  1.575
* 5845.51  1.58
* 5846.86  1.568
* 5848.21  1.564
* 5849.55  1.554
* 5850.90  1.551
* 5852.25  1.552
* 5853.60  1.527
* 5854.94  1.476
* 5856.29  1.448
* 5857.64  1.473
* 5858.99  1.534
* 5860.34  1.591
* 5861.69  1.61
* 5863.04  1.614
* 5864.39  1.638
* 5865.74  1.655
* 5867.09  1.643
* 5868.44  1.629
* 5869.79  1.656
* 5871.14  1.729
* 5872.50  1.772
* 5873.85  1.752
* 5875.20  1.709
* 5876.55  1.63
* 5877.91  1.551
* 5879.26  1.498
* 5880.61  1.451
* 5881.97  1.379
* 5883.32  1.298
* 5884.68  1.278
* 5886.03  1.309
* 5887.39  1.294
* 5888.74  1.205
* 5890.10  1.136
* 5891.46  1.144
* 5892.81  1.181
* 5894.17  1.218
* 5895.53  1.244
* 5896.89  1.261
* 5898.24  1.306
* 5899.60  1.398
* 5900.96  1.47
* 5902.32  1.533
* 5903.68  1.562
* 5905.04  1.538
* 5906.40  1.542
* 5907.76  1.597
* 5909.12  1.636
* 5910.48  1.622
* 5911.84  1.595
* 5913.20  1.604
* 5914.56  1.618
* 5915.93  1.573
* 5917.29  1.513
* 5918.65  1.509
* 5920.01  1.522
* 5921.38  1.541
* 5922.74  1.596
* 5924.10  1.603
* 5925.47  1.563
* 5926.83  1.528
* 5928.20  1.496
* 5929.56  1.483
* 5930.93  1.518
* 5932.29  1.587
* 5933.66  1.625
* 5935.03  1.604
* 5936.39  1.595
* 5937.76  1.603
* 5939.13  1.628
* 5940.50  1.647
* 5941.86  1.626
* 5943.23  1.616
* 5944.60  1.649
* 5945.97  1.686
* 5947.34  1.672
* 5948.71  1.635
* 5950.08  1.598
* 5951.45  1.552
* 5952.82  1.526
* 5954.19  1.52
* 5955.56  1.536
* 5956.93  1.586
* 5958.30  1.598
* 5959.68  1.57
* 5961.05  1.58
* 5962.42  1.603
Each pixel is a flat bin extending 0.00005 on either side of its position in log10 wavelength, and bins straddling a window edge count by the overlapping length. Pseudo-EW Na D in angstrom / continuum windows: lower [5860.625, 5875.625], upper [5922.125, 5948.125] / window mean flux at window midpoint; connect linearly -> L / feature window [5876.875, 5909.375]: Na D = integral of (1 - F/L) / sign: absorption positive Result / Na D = 5.3 angstrom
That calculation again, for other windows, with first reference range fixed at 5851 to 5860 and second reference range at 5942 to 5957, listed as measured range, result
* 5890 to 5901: 2.06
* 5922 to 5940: 0.10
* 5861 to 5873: -1.10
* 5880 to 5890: 1.51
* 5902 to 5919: -0.14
